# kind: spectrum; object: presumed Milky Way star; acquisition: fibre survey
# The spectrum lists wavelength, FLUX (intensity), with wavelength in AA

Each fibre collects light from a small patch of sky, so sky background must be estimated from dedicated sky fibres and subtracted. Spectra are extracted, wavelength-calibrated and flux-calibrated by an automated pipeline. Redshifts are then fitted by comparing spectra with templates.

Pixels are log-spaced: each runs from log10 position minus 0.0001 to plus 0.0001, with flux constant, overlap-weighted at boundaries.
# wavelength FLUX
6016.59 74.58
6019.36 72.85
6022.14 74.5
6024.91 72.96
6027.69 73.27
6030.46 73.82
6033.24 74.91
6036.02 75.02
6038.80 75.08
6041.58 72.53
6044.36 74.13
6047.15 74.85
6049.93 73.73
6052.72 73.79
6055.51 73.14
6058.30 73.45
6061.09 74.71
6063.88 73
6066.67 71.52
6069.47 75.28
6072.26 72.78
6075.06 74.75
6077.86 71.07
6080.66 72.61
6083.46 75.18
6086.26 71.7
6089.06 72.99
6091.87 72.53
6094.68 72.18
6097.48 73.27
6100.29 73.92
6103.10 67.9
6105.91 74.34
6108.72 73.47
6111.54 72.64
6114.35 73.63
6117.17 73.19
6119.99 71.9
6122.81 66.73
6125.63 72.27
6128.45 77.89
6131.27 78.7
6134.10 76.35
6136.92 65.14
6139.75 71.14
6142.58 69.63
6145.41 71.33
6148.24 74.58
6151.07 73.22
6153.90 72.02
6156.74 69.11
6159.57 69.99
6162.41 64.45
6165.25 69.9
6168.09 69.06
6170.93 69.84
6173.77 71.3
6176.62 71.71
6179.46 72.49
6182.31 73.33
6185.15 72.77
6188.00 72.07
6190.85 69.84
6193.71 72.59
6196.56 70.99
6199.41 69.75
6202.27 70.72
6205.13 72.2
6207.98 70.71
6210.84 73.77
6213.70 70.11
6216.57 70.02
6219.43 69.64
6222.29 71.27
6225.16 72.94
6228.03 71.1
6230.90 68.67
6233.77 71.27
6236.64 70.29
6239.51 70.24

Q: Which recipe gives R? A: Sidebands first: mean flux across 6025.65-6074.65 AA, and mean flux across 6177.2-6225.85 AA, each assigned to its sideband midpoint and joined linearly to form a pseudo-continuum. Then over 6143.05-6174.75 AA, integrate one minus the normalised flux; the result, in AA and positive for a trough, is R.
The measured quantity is 0.8 AA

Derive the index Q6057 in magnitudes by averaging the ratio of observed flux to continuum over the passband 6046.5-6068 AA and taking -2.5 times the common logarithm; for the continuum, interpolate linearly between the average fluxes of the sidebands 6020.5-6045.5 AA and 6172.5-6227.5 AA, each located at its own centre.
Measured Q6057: 0.00 mag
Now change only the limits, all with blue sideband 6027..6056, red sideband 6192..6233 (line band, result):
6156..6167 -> 0.055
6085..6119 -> 0.005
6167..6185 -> 0.003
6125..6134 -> -0.060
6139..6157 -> 0.006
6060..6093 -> 0.004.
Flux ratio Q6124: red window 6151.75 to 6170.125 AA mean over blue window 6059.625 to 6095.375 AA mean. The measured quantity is 0.9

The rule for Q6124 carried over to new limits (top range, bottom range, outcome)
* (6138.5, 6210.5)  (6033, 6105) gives 0.97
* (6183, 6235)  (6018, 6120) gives 0.97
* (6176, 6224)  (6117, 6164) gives 1.00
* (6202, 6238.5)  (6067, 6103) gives 0.97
